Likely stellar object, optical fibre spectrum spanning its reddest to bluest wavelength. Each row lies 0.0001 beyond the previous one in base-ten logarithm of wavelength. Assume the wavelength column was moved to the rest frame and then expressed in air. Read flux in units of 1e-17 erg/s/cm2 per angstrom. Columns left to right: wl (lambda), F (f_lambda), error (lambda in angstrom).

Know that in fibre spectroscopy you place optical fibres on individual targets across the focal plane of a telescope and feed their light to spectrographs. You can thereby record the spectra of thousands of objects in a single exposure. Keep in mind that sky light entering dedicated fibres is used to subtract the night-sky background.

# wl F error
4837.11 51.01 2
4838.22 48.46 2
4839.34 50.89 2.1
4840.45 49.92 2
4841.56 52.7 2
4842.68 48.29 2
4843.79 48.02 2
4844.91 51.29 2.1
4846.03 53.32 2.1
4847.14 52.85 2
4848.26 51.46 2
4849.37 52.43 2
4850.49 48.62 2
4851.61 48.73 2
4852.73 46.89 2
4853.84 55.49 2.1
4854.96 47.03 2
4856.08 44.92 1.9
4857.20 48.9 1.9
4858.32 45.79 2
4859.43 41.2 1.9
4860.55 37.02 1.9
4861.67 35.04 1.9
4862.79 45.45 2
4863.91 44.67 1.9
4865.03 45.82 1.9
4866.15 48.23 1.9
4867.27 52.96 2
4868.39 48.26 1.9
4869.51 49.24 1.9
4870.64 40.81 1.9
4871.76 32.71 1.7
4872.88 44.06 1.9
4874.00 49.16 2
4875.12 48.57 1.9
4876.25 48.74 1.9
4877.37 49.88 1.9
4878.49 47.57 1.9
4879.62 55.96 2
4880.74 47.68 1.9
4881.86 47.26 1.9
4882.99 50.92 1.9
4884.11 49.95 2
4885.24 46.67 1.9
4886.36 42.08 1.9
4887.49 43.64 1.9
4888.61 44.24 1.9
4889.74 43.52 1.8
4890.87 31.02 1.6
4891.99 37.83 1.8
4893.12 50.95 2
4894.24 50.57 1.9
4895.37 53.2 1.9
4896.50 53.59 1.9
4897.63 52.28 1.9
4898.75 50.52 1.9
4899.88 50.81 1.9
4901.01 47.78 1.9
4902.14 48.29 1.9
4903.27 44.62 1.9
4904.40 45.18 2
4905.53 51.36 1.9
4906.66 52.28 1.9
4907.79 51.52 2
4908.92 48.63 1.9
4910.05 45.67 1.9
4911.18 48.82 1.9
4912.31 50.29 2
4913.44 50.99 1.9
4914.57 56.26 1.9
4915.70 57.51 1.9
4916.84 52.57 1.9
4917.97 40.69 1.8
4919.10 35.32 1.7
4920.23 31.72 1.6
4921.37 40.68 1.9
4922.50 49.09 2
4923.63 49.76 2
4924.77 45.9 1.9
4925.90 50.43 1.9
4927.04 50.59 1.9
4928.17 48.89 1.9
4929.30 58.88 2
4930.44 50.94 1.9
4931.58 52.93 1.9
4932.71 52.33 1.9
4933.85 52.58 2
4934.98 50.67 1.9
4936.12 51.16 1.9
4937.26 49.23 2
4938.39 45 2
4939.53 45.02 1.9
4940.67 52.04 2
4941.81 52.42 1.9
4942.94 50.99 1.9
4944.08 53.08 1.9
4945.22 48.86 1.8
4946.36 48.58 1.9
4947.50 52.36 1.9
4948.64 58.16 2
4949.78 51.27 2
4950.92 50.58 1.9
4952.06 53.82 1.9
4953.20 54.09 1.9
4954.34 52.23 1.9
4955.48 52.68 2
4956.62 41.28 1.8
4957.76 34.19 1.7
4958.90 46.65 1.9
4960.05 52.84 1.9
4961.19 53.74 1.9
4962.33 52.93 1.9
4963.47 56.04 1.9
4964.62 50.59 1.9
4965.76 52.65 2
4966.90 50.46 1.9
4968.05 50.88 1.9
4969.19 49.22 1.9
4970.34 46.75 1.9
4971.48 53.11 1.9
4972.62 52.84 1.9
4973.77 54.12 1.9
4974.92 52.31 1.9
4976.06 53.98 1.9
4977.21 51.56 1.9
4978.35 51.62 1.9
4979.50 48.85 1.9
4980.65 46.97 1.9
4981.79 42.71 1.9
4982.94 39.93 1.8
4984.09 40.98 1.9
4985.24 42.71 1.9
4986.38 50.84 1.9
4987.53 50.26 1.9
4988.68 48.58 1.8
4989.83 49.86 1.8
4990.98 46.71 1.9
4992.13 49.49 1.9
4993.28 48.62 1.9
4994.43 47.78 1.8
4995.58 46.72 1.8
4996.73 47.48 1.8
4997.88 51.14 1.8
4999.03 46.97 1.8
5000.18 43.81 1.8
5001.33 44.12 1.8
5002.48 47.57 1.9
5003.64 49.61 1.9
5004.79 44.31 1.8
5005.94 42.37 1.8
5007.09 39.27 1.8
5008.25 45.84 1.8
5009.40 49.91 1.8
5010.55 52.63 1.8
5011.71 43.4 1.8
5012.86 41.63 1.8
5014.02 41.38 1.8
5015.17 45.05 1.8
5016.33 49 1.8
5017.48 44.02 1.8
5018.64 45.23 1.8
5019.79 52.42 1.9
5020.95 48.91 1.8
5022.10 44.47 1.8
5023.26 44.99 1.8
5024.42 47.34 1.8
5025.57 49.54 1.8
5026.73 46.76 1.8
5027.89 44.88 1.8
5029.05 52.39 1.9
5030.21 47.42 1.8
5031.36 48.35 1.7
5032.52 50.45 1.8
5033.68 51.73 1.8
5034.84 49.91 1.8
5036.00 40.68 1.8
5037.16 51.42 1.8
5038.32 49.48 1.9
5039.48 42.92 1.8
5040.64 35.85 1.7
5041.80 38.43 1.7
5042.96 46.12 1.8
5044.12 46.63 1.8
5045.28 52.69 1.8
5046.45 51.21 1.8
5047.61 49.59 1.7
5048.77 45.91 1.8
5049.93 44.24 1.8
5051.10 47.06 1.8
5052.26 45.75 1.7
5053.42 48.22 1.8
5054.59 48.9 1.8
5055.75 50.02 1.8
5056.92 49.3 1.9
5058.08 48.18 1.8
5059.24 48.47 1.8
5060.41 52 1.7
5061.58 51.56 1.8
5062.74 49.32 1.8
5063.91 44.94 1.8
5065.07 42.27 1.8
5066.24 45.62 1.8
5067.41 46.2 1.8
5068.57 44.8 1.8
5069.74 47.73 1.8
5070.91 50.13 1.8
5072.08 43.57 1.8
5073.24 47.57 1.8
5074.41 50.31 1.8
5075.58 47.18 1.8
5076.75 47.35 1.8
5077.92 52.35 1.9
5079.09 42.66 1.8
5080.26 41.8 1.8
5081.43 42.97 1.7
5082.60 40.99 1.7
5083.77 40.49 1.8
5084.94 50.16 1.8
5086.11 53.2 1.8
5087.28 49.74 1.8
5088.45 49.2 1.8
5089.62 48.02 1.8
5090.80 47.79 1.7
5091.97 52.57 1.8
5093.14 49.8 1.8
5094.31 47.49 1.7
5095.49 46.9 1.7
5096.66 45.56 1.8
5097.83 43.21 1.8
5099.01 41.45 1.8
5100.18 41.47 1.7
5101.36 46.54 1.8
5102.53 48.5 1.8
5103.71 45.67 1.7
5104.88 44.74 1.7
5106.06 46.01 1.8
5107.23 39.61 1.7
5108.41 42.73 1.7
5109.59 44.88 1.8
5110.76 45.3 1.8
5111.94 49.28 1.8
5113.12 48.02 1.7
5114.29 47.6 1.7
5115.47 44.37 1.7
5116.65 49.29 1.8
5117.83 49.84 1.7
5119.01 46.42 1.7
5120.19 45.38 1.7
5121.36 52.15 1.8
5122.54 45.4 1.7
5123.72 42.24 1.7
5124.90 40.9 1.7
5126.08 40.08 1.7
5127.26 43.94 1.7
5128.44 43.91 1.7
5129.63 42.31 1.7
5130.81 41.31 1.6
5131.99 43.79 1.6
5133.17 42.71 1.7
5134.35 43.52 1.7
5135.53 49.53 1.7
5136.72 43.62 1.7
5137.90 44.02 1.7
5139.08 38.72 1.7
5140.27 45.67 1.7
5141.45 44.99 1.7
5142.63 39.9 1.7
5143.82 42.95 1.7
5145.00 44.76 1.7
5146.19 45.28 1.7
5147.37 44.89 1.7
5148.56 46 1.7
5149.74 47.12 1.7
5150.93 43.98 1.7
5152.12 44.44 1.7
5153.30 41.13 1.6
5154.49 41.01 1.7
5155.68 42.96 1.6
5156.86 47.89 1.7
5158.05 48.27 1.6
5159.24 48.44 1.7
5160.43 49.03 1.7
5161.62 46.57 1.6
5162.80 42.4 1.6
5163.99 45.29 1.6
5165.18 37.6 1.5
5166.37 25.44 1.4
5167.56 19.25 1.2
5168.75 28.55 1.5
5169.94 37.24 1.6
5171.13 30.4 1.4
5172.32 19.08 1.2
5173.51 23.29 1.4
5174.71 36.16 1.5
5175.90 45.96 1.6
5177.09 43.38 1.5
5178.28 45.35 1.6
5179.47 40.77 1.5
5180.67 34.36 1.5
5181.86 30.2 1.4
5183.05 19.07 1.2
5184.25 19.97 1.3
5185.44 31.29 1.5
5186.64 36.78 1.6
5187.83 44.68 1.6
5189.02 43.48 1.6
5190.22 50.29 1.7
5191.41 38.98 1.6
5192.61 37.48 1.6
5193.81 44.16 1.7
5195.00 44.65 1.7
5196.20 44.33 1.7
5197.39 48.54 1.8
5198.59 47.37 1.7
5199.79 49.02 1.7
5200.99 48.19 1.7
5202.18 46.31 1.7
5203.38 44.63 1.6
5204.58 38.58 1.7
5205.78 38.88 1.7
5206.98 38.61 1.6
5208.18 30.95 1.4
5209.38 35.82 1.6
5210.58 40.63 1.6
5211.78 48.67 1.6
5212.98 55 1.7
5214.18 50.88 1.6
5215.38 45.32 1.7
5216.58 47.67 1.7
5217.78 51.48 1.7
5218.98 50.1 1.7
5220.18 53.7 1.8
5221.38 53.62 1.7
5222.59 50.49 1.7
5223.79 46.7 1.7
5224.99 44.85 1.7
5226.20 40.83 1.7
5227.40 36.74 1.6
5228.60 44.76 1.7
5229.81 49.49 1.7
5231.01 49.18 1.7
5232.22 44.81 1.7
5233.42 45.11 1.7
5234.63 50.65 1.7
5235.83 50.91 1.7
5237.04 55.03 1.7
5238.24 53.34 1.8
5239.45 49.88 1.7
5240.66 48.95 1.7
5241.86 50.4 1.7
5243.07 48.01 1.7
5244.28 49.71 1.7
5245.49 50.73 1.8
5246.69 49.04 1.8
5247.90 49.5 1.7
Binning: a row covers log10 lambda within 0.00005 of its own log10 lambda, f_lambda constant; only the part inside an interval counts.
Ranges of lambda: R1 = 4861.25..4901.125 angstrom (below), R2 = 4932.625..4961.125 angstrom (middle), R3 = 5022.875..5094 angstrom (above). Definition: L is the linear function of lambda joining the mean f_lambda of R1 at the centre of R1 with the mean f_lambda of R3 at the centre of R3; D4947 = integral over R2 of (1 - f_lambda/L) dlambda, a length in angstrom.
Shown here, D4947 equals -1.9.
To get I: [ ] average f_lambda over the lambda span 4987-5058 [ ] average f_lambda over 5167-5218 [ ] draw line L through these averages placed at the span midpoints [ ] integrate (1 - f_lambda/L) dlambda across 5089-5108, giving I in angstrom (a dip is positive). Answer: -1.0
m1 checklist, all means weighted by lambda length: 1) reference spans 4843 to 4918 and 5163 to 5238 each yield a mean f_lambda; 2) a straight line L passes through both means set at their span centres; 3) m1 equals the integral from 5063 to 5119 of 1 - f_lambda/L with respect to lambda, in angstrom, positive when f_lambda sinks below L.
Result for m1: -3.4 angstrom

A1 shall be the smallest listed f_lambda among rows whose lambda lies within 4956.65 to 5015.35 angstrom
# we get 34.19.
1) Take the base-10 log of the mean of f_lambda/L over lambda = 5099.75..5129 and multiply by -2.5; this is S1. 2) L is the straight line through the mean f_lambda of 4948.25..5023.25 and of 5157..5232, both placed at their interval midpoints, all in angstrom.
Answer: -0.03 mag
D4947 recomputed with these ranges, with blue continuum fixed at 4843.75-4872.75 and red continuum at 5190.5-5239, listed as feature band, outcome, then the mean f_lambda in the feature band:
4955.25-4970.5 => -0.9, 49.3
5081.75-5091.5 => -0.2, 47.4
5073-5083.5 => 0.1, 45.7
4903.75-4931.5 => -1.2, 48.6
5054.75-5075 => -0.7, 47.8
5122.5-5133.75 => 0.9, 42.5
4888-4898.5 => 0.0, 46.5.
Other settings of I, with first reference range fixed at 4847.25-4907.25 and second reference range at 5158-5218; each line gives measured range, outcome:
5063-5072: -0.7 angstrom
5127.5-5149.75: -1.6 angstrom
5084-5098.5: -2.2 angstrom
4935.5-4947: -1.0 angstrom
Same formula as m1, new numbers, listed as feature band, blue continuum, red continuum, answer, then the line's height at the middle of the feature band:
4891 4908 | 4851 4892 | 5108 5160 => -1.21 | 45.6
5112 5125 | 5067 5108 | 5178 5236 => -0.36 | 45.6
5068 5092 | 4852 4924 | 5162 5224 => -2.38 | 42.8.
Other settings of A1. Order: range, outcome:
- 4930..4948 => 45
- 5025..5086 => 35.85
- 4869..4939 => 31.02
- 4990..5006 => 42.37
